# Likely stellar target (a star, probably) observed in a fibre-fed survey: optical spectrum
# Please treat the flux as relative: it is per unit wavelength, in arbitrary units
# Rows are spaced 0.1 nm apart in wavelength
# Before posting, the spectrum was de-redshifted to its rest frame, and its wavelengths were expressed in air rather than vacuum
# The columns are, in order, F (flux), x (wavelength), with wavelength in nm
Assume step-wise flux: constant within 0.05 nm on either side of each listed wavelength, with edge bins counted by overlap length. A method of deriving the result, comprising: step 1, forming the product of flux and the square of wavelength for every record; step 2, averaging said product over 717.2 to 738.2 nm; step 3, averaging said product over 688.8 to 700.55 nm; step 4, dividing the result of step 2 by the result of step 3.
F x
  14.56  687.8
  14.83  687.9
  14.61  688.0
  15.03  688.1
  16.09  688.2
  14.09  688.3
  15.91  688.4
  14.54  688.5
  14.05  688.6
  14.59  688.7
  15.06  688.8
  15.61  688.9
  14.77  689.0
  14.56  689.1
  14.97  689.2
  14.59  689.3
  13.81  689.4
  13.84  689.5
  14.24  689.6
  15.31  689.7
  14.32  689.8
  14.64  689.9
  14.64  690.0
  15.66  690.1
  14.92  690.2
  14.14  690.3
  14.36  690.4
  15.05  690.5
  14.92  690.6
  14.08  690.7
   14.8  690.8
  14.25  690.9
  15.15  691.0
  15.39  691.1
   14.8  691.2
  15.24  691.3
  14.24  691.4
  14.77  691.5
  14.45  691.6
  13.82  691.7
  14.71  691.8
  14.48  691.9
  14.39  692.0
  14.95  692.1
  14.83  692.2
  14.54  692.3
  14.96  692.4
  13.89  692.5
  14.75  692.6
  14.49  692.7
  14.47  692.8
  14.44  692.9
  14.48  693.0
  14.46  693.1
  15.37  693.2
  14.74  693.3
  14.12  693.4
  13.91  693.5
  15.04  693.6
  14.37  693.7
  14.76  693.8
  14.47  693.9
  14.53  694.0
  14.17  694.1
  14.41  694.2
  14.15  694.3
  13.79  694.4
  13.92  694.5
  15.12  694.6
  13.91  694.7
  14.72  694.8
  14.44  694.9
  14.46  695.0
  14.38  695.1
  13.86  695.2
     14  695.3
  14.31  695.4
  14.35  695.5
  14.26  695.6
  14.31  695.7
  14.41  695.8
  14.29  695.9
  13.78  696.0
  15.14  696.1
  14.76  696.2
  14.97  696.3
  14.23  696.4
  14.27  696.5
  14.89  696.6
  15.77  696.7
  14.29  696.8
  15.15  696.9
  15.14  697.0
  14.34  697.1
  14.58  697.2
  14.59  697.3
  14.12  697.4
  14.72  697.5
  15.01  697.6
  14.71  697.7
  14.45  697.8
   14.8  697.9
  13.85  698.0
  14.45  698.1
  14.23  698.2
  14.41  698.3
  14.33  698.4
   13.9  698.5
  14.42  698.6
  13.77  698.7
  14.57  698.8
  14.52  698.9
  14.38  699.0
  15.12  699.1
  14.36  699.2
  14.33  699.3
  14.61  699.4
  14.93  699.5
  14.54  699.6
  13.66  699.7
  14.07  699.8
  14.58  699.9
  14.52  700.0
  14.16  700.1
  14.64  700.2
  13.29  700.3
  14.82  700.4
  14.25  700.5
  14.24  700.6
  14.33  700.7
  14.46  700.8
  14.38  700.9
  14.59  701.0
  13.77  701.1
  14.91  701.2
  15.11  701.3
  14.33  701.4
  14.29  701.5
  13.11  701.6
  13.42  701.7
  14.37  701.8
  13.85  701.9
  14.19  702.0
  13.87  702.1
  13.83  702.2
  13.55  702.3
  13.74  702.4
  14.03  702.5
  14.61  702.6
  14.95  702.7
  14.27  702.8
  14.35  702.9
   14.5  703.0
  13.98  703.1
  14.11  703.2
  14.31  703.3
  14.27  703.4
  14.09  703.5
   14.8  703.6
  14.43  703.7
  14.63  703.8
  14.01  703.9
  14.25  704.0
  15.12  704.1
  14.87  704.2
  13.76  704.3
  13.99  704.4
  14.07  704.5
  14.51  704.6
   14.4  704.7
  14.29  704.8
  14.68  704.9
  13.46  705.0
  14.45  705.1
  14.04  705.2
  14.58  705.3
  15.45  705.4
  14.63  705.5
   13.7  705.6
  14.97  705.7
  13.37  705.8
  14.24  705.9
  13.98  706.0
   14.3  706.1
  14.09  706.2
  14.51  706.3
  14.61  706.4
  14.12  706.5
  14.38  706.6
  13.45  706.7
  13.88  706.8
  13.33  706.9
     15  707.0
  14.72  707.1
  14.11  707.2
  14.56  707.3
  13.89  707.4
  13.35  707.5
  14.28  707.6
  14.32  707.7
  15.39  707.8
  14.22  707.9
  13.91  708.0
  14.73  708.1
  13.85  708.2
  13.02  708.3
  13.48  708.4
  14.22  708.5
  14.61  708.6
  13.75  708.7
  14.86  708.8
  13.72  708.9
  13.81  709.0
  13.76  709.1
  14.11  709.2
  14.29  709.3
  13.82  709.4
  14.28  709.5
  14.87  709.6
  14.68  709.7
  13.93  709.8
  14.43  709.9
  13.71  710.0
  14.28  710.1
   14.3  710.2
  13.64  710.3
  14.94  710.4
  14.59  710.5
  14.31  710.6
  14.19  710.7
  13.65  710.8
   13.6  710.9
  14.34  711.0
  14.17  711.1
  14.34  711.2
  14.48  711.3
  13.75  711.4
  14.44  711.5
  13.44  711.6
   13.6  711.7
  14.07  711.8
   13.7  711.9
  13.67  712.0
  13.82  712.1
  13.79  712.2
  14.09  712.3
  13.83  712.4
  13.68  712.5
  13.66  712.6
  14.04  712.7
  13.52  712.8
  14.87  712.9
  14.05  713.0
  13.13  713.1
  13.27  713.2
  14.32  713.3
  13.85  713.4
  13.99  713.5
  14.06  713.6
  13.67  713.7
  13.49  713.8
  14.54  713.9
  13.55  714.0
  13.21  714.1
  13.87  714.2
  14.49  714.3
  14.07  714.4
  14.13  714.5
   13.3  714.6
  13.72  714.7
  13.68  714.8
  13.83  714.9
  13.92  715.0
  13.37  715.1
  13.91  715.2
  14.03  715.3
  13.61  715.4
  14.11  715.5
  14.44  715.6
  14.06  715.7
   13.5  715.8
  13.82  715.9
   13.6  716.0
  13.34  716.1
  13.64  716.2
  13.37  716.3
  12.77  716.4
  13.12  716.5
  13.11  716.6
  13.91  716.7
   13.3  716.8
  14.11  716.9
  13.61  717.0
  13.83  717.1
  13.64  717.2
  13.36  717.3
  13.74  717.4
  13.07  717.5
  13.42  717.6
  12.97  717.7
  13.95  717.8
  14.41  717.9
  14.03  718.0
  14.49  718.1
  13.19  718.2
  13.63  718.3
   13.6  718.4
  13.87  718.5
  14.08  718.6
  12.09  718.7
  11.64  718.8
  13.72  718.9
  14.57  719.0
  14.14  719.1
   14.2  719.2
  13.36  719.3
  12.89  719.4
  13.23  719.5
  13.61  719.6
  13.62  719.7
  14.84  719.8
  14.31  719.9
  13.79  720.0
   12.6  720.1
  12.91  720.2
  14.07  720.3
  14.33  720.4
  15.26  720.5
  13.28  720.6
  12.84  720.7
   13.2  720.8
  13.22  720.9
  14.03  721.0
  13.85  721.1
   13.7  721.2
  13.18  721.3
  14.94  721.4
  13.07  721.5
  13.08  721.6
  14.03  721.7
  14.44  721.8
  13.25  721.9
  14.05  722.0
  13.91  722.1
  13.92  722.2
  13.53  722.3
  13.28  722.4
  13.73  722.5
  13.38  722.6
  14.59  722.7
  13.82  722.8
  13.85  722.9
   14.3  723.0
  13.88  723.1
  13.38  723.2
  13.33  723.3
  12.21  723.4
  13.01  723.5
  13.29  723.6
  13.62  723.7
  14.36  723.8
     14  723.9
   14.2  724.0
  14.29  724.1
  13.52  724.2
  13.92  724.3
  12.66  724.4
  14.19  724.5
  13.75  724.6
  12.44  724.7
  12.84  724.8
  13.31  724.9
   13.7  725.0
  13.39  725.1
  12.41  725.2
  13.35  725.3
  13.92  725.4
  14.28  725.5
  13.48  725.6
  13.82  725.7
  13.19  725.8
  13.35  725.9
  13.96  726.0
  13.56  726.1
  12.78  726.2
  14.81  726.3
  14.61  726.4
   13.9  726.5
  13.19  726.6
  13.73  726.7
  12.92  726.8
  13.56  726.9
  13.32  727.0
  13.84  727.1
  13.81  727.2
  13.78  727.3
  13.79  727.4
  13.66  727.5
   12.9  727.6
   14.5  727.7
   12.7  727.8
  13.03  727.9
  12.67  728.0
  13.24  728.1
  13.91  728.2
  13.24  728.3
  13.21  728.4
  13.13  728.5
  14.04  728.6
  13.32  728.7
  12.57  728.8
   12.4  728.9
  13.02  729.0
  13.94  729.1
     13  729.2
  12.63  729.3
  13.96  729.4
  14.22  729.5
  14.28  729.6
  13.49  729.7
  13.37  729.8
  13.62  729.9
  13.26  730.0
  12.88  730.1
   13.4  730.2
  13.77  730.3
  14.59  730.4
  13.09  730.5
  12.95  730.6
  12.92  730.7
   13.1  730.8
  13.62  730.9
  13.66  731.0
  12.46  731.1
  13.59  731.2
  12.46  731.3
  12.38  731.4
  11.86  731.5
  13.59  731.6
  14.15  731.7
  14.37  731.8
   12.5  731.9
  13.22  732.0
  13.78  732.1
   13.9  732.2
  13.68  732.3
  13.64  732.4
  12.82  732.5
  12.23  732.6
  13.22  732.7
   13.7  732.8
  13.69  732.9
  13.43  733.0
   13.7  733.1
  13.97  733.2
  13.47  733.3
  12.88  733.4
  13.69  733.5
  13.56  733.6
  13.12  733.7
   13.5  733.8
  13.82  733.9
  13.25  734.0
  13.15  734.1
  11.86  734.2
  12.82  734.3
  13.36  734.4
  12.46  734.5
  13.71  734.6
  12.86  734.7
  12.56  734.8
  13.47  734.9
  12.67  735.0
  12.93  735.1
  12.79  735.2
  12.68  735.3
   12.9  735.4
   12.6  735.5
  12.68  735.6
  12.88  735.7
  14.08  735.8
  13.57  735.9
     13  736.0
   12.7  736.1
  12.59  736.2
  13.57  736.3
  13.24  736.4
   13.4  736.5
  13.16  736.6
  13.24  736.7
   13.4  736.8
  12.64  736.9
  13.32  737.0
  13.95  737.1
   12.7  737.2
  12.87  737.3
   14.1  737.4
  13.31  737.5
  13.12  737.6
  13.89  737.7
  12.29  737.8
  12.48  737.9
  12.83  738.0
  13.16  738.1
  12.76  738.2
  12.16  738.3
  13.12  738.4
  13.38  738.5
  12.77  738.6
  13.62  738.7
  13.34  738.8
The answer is 1.01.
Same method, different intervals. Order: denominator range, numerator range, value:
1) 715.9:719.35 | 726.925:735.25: 1.02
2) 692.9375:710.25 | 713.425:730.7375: 1.01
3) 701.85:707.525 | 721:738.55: 1.01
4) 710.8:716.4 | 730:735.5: 1.01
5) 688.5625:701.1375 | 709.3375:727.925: 1.01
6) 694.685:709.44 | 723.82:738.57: 1.01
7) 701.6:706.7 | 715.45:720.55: 1.00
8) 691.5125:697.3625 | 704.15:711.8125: 1.02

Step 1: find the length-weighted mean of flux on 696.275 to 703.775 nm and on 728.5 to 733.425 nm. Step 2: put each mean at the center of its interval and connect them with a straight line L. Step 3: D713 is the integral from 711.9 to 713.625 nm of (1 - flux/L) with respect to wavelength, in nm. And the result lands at 0.01 nm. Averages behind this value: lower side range 14.4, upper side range 13.3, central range 13.9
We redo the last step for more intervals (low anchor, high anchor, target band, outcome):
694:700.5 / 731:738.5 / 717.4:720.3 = 0.02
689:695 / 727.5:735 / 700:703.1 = 0.01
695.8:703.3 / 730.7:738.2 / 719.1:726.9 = -0.04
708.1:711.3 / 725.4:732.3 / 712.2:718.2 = 0.08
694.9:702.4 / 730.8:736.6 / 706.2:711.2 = -0.05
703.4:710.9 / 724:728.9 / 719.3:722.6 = 0.00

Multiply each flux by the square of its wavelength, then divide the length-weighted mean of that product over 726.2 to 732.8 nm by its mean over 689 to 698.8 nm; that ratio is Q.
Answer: 1.0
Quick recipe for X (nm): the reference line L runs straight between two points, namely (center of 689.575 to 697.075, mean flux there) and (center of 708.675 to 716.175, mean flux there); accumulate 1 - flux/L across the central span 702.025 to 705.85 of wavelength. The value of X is -0.02 nm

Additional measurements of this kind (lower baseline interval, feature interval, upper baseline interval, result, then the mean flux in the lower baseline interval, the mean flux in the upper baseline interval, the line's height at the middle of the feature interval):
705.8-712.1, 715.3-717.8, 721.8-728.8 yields 0.05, 14.1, 13.6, 13.9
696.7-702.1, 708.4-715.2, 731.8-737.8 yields -0.01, 14.4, 13.2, 14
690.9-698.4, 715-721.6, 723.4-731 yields 0.06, 14.5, 13.5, 13.8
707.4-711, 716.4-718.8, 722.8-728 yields 0.05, 14.1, 13.6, 13.8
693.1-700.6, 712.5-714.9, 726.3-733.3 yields 0.01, 14.4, 13.4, 13.9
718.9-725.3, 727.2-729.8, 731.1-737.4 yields 0.00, 13.6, 13.2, 13.4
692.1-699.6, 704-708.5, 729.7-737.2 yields -0.03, 14.5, 13.2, 14.1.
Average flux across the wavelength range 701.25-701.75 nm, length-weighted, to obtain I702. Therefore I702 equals 14.1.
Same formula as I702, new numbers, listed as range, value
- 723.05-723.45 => 13.2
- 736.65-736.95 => 13.1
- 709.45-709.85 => 14.4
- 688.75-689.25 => 15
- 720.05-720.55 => 13.8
